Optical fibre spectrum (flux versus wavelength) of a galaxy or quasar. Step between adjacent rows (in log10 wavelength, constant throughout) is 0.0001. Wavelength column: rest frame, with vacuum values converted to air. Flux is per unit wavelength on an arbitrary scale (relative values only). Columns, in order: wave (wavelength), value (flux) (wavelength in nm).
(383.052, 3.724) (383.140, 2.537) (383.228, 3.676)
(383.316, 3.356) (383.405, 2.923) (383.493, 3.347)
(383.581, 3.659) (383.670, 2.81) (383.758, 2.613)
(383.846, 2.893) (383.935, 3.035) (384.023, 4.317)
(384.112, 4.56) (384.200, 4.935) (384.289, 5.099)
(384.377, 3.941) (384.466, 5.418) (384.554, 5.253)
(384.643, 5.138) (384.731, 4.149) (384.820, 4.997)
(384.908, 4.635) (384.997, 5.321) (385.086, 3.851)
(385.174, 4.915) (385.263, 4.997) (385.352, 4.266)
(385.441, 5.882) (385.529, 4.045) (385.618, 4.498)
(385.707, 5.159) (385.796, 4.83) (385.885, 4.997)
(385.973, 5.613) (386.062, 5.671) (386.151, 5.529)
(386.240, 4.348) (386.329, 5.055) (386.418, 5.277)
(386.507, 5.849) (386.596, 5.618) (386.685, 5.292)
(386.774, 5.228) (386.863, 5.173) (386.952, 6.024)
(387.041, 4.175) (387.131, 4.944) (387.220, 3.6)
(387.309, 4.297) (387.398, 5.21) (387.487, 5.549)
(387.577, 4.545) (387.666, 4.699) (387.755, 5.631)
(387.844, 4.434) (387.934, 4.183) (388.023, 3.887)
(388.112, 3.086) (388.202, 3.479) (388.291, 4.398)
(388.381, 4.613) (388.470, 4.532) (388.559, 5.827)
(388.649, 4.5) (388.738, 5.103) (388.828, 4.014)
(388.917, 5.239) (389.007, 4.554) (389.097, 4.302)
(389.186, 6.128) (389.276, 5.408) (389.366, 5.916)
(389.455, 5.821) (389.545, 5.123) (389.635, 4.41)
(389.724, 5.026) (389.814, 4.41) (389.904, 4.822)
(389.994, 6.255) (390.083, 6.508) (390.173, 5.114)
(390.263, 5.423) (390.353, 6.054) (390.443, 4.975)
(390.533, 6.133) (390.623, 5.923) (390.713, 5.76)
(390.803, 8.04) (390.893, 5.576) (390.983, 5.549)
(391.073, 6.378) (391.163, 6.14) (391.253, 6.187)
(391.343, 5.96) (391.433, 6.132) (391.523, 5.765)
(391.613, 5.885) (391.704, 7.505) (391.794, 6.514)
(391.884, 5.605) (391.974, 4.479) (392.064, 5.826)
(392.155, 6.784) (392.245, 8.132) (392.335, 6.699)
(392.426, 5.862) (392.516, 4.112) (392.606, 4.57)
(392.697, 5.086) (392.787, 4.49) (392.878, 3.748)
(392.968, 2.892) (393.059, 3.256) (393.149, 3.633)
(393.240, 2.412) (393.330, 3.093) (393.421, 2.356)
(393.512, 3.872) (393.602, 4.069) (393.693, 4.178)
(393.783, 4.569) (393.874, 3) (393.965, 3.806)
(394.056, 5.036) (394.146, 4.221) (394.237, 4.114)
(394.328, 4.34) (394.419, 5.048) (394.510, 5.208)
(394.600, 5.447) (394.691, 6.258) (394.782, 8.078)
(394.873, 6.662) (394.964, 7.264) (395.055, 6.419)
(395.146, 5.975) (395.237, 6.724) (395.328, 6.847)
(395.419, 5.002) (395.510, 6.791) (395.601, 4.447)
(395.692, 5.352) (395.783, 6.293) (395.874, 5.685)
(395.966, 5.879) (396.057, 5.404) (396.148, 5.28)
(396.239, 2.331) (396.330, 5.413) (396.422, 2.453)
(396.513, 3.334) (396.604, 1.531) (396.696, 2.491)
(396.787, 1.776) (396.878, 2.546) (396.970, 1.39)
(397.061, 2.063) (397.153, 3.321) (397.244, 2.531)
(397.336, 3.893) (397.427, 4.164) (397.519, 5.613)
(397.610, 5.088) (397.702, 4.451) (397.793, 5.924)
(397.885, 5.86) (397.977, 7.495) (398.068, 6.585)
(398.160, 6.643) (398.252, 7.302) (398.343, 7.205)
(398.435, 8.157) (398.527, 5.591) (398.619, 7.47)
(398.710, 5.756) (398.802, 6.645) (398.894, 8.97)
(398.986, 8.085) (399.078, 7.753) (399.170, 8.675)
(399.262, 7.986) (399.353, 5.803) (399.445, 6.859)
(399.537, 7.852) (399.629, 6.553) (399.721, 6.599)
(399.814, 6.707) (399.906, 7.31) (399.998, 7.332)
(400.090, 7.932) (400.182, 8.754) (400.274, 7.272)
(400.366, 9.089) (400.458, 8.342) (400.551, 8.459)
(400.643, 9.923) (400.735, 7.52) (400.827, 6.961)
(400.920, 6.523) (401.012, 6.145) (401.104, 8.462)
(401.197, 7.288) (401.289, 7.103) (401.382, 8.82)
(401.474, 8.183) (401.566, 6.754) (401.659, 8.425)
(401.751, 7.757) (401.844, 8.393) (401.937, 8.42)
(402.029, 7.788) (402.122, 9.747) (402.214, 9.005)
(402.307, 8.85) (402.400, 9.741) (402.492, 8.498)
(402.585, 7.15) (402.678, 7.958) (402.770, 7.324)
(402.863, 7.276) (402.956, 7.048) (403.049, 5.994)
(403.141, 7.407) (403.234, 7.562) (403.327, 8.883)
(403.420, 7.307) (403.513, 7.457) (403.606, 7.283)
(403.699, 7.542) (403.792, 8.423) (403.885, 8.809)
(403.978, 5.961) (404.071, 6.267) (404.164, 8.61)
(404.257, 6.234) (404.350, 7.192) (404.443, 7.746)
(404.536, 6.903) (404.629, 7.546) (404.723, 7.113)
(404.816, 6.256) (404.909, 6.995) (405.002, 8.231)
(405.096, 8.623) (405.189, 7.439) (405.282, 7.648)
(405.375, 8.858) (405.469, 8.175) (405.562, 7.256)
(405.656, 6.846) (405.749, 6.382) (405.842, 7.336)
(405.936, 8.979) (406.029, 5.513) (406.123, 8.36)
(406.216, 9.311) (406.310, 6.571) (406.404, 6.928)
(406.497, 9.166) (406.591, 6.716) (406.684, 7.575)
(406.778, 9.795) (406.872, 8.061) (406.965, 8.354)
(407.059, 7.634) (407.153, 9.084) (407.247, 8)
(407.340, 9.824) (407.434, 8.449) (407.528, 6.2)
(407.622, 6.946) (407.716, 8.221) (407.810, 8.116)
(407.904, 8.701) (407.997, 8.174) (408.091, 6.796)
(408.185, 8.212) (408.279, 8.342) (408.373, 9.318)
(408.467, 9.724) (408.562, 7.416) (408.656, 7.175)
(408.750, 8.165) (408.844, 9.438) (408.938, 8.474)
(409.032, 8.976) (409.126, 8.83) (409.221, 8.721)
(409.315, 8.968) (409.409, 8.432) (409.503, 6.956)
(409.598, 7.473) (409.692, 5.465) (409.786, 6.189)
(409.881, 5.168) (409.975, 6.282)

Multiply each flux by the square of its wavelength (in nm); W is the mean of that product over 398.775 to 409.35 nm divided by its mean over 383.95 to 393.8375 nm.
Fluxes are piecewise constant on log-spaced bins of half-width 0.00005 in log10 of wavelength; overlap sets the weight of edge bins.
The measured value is 1.69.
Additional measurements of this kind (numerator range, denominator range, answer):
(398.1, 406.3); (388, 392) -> 1.50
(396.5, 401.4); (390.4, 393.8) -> 1.25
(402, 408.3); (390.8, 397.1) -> 1.68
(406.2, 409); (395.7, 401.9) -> 1.36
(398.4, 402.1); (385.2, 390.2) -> 1.64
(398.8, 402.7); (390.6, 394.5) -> 1.64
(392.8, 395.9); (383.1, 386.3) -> 1.17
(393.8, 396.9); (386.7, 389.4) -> 1.07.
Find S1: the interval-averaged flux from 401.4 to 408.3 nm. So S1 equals 7.8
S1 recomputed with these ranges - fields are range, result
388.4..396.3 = 5.28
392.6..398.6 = 4.74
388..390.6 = 5.02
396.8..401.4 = 6.57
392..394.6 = 4.46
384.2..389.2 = 4.83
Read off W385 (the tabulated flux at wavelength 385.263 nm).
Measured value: 4.997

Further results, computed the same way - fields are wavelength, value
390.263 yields 5.423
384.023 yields 4.317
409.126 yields 8.83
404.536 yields 6.903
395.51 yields 6.791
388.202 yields 3.479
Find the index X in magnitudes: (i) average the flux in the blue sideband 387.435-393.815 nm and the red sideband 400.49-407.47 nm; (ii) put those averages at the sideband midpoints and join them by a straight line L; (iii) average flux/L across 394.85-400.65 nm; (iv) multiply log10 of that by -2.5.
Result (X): 0.11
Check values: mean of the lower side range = 5.09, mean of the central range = 5.93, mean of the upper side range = 7.79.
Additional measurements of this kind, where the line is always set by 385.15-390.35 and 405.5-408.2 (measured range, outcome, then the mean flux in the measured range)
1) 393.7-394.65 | 0.31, 4.48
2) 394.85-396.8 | 0.23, 5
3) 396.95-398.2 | 0.35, 4.7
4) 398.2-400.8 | -0.13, 7.56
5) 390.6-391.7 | -0.13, 6.16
